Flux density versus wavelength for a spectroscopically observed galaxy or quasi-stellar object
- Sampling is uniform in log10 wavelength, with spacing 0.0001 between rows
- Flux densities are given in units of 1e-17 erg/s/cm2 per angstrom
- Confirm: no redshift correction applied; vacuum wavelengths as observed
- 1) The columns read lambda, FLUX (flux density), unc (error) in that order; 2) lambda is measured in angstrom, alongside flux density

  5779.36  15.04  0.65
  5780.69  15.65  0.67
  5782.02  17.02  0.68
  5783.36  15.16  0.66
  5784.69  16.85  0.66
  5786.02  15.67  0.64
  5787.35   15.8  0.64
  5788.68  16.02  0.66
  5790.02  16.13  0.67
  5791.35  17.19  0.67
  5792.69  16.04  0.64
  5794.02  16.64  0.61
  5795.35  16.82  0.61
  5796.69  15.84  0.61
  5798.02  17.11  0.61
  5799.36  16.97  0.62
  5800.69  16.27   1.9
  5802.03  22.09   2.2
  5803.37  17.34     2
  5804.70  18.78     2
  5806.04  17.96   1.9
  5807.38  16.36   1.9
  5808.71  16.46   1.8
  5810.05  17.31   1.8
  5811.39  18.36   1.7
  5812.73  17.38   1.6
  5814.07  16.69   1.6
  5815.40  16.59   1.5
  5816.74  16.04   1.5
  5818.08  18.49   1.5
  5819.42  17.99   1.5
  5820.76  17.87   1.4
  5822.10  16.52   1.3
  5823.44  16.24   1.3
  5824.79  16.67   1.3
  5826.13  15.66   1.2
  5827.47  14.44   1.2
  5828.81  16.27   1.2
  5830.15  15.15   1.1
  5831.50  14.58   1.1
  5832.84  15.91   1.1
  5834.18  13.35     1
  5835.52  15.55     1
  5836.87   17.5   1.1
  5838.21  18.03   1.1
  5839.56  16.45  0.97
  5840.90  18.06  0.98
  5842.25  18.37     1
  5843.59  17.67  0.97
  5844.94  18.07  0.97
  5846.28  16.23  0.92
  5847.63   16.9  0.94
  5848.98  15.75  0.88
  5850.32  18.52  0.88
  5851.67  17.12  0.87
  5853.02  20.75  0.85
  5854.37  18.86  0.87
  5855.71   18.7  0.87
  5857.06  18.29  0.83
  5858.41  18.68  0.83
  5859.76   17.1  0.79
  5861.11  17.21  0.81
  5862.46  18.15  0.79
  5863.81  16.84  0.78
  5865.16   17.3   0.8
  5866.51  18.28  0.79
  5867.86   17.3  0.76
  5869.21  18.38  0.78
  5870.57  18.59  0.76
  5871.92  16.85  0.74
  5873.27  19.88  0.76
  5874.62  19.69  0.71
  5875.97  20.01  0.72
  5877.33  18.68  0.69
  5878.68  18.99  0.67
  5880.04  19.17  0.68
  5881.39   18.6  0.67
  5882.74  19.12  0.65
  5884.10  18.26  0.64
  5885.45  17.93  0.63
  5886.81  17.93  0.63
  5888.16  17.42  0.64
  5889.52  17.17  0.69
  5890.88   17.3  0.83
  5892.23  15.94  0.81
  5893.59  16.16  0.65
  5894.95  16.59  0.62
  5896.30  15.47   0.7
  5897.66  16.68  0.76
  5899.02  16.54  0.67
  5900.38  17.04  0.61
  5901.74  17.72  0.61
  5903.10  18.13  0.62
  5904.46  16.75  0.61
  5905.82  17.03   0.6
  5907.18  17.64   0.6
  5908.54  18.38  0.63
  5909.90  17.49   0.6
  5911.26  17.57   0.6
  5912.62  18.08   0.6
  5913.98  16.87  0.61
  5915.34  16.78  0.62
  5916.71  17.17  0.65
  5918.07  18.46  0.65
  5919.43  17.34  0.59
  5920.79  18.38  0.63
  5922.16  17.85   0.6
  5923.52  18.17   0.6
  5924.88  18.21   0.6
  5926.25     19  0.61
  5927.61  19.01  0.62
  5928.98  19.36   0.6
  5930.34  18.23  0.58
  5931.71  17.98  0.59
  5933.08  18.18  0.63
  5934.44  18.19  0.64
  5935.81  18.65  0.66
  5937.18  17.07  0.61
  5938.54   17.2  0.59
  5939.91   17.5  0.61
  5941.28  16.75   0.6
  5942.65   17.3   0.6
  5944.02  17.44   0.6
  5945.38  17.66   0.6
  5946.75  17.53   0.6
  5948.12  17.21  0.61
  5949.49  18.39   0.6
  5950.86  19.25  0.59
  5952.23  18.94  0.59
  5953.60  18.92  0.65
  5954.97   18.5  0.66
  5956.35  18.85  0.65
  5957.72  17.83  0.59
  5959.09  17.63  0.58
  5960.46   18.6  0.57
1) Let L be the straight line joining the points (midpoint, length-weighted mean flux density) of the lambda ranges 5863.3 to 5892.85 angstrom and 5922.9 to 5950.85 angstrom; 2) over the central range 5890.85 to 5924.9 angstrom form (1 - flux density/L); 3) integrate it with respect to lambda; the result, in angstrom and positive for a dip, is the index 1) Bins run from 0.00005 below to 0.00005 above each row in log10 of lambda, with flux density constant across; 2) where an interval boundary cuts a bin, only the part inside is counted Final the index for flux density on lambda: 1.50 angstrom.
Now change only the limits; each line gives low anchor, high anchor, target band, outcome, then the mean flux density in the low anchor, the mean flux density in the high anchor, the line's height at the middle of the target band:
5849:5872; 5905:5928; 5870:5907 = 0.35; 18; 17.8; 17.9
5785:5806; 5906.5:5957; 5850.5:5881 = -1.55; 17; 18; 17.5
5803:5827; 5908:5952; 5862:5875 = -0.45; 17.1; 17.9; 17.5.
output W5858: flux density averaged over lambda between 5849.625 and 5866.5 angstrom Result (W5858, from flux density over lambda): 18.1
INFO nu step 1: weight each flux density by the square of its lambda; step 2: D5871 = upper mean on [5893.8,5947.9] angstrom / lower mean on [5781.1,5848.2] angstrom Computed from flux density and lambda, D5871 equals 1.1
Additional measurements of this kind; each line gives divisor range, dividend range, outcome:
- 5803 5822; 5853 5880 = 1.08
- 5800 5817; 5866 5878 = 1.08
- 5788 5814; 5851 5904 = 1.07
